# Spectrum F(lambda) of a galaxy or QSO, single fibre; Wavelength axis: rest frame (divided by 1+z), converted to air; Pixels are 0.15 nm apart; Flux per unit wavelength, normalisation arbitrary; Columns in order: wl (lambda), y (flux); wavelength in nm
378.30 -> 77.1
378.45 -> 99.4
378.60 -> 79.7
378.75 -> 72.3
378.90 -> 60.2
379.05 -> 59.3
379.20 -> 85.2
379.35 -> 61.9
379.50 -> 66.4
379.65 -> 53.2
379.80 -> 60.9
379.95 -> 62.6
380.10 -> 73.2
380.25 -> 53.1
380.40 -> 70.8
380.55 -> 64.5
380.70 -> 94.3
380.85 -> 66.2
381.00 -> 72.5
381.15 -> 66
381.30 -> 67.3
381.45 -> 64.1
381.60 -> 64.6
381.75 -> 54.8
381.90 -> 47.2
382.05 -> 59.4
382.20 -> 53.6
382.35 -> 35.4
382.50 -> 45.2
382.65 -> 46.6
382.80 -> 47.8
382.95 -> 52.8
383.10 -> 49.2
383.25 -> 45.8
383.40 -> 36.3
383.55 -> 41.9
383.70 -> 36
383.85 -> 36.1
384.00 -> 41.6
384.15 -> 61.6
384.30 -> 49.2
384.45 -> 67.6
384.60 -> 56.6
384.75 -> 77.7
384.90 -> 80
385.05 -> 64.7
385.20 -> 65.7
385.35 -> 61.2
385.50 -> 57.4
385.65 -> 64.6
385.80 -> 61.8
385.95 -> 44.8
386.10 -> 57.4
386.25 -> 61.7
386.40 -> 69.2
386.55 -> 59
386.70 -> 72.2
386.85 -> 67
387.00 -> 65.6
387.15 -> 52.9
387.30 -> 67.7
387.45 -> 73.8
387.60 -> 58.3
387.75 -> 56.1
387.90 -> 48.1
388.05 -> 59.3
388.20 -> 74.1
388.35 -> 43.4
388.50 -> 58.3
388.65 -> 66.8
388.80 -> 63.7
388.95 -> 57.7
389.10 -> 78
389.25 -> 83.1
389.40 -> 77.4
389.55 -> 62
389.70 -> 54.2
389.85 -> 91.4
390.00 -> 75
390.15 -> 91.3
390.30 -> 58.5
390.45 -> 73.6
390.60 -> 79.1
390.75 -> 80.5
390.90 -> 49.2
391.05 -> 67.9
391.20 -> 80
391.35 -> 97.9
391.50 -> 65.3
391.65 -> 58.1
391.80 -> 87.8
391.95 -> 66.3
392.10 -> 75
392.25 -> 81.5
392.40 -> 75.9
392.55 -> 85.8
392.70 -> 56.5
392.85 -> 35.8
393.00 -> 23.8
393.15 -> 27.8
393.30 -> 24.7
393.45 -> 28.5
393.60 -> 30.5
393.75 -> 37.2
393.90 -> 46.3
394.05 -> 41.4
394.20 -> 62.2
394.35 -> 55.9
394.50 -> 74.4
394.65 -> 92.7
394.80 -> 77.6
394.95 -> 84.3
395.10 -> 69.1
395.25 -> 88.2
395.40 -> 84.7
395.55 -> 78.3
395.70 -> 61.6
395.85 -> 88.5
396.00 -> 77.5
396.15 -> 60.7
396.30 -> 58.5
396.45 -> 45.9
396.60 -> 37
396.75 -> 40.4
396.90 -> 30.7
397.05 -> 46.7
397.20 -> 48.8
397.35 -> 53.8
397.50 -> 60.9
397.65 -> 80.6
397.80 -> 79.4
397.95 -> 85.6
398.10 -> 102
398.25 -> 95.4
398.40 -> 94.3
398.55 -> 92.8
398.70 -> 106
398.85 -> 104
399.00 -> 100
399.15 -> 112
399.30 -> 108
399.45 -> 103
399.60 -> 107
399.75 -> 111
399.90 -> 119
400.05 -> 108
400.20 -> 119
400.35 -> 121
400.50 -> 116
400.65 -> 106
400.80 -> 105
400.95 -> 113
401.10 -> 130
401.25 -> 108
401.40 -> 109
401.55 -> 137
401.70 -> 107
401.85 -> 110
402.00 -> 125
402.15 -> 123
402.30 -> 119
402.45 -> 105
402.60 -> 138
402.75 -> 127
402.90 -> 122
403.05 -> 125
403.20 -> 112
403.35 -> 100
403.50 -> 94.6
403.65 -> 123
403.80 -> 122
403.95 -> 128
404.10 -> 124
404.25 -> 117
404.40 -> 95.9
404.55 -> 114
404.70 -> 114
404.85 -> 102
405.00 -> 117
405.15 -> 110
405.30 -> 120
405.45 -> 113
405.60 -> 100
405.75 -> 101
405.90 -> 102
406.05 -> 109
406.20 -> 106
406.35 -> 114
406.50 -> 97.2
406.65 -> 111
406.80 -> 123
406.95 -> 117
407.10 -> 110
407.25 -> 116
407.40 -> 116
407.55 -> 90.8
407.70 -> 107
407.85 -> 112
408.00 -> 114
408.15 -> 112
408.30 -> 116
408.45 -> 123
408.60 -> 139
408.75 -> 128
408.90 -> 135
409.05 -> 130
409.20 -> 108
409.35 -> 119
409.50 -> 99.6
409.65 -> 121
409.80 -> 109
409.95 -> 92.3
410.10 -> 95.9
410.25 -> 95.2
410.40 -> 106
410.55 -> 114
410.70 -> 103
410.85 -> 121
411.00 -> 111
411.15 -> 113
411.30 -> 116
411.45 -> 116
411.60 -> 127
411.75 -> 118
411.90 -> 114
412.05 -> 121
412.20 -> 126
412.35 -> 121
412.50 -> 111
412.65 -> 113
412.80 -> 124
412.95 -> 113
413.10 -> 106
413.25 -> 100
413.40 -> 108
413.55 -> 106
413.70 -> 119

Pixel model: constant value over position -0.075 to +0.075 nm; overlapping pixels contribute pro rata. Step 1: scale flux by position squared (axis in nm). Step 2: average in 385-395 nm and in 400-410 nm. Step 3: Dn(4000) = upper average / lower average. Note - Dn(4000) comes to 1.9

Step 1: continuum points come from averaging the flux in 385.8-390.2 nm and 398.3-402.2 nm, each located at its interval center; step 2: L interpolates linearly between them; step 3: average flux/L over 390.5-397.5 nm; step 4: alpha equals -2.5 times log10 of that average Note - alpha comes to 0.37 mag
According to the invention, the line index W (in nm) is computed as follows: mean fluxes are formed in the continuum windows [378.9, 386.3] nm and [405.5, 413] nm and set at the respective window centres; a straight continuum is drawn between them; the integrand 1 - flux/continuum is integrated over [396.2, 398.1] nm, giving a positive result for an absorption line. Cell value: 0.67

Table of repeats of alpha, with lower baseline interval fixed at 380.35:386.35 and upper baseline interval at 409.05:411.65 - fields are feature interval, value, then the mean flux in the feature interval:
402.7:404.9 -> -0.178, 115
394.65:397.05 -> 0.232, 65.8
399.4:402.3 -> -0.245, 115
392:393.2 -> 0.271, 58.6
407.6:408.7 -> -0.109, 117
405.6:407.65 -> -0.056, 108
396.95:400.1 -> -0.041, 90.7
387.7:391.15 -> 0.029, 67.5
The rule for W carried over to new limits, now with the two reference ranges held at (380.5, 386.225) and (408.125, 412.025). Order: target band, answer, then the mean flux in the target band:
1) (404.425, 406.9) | -0.10 nm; 109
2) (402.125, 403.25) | -0.26 nm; 122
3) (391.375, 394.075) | 0.81 nm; 53.7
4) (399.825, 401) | -0.25 nm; 113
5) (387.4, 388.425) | 0.12 nm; 58.7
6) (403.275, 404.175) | -0.13 nm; 115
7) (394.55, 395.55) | 0.00 nm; 82.2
